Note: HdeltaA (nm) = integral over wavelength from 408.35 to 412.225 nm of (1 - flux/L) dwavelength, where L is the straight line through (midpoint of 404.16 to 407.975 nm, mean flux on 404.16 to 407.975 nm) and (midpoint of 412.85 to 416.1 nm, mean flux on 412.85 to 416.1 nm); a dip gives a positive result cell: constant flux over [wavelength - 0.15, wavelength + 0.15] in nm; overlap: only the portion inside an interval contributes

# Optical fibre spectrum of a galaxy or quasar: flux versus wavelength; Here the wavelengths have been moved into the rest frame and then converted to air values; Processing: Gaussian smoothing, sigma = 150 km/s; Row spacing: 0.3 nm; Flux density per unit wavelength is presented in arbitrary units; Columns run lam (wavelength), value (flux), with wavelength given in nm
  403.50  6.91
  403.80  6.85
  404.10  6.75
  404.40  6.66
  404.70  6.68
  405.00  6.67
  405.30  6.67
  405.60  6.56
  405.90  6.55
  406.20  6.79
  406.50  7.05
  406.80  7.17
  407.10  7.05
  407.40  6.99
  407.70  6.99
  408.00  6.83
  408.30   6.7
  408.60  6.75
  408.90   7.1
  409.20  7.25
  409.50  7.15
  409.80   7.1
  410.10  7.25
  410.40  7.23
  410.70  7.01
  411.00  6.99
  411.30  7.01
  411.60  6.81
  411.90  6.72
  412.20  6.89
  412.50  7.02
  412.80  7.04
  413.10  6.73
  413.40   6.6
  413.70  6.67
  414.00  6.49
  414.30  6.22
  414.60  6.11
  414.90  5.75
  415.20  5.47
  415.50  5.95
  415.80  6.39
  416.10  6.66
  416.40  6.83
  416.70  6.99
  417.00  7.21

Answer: -0.28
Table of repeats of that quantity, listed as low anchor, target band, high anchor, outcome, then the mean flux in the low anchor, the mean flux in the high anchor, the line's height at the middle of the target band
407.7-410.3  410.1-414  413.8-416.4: -0.17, 7.02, 6.18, 6.6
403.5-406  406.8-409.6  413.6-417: -0.17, 6.69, 6.35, 6.58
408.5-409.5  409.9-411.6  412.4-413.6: -0.03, 7.07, 6.83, 6.96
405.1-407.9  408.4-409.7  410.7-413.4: -0.03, 6.86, 6.89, 6.88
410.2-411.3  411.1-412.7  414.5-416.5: -0.01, 7.08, 6.15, 6.85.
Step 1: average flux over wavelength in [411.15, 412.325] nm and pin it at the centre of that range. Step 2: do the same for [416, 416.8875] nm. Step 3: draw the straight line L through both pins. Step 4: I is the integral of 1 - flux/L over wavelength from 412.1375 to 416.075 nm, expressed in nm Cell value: 0.26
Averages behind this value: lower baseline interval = 6.86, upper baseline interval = 6.85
